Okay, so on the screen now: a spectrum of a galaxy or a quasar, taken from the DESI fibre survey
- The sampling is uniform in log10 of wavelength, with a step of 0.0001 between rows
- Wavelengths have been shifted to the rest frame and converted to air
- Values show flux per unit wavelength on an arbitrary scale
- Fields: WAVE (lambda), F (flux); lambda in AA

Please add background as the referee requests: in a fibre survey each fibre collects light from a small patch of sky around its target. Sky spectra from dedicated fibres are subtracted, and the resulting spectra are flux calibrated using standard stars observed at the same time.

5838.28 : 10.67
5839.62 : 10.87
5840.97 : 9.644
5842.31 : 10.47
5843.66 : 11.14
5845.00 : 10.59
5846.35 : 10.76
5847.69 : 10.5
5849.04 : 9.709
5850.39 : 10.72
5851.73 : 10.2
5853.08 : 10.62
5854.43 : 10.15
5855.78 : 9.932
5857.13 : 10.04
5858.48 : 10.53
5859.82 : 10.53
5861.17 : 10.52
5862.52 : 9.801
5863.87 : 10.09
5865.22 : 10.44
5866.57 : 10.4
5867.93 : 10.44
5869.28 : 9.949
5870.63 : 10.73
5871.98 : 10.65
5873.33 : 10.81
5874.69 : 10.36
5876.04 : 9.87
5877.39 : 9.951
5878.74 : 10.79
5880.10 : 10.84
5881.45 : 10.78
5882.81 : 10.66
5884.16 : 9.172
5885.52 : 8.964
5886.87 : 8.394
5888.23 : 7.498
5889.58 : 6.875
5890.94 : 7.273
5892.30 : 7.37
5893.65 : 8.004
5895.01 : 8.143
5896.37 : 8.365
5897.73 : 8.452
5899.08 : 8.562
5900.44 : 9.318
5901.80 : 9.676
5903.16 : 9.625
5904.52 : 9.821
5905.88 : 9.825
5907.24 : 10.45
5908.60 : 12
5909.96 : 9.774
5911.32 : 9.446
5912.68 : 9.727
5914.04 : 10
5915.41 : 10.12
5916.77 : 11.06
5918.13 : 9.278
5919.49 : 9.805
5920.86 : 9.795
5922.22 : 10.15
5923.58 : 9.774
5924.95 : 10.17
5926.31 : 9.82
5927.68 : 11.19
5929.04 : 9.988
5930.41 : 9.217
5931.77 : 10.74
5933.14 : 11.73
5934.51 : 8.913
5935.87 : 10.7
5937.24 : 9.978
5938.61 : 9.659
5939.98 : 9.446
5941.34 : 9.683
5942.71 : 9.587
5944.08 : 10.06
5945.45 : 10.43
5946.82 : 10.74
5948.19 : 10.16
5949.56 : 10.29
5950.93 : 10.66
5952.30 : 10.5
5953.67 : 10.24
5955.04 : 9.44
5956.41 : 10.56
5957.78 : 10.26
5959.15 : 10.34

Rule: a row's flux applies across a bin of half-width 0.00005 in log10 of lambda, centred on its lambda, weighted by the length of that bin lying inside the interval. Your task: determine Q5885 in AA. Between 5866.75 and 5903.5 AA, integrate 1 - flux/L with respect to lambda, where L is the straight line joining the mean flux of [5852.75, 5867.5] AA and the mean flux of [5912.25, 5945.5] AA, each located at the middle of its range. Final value 3.1 AA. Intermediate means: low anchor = 10.3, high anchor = 10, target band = 9.32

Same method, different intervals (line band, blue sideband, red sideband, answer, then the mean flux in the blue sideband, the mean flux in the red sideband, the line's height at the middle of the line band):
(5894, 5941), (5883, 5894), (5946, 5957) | -3.8 AA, 8.07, 10.3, 9.11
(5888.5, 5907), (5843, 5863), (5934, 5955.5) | 3.0 AA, 10.4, 10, 10.2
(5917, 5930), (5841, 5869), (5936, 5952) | 0.2 AA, 10.4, 10.1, 10.2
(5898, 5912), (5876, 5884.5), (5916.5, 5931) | 0.5 AA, 10.4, 10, 10.2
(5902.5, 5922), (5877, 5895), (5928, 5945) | -1.2 AA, 8.92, 10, 9.48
